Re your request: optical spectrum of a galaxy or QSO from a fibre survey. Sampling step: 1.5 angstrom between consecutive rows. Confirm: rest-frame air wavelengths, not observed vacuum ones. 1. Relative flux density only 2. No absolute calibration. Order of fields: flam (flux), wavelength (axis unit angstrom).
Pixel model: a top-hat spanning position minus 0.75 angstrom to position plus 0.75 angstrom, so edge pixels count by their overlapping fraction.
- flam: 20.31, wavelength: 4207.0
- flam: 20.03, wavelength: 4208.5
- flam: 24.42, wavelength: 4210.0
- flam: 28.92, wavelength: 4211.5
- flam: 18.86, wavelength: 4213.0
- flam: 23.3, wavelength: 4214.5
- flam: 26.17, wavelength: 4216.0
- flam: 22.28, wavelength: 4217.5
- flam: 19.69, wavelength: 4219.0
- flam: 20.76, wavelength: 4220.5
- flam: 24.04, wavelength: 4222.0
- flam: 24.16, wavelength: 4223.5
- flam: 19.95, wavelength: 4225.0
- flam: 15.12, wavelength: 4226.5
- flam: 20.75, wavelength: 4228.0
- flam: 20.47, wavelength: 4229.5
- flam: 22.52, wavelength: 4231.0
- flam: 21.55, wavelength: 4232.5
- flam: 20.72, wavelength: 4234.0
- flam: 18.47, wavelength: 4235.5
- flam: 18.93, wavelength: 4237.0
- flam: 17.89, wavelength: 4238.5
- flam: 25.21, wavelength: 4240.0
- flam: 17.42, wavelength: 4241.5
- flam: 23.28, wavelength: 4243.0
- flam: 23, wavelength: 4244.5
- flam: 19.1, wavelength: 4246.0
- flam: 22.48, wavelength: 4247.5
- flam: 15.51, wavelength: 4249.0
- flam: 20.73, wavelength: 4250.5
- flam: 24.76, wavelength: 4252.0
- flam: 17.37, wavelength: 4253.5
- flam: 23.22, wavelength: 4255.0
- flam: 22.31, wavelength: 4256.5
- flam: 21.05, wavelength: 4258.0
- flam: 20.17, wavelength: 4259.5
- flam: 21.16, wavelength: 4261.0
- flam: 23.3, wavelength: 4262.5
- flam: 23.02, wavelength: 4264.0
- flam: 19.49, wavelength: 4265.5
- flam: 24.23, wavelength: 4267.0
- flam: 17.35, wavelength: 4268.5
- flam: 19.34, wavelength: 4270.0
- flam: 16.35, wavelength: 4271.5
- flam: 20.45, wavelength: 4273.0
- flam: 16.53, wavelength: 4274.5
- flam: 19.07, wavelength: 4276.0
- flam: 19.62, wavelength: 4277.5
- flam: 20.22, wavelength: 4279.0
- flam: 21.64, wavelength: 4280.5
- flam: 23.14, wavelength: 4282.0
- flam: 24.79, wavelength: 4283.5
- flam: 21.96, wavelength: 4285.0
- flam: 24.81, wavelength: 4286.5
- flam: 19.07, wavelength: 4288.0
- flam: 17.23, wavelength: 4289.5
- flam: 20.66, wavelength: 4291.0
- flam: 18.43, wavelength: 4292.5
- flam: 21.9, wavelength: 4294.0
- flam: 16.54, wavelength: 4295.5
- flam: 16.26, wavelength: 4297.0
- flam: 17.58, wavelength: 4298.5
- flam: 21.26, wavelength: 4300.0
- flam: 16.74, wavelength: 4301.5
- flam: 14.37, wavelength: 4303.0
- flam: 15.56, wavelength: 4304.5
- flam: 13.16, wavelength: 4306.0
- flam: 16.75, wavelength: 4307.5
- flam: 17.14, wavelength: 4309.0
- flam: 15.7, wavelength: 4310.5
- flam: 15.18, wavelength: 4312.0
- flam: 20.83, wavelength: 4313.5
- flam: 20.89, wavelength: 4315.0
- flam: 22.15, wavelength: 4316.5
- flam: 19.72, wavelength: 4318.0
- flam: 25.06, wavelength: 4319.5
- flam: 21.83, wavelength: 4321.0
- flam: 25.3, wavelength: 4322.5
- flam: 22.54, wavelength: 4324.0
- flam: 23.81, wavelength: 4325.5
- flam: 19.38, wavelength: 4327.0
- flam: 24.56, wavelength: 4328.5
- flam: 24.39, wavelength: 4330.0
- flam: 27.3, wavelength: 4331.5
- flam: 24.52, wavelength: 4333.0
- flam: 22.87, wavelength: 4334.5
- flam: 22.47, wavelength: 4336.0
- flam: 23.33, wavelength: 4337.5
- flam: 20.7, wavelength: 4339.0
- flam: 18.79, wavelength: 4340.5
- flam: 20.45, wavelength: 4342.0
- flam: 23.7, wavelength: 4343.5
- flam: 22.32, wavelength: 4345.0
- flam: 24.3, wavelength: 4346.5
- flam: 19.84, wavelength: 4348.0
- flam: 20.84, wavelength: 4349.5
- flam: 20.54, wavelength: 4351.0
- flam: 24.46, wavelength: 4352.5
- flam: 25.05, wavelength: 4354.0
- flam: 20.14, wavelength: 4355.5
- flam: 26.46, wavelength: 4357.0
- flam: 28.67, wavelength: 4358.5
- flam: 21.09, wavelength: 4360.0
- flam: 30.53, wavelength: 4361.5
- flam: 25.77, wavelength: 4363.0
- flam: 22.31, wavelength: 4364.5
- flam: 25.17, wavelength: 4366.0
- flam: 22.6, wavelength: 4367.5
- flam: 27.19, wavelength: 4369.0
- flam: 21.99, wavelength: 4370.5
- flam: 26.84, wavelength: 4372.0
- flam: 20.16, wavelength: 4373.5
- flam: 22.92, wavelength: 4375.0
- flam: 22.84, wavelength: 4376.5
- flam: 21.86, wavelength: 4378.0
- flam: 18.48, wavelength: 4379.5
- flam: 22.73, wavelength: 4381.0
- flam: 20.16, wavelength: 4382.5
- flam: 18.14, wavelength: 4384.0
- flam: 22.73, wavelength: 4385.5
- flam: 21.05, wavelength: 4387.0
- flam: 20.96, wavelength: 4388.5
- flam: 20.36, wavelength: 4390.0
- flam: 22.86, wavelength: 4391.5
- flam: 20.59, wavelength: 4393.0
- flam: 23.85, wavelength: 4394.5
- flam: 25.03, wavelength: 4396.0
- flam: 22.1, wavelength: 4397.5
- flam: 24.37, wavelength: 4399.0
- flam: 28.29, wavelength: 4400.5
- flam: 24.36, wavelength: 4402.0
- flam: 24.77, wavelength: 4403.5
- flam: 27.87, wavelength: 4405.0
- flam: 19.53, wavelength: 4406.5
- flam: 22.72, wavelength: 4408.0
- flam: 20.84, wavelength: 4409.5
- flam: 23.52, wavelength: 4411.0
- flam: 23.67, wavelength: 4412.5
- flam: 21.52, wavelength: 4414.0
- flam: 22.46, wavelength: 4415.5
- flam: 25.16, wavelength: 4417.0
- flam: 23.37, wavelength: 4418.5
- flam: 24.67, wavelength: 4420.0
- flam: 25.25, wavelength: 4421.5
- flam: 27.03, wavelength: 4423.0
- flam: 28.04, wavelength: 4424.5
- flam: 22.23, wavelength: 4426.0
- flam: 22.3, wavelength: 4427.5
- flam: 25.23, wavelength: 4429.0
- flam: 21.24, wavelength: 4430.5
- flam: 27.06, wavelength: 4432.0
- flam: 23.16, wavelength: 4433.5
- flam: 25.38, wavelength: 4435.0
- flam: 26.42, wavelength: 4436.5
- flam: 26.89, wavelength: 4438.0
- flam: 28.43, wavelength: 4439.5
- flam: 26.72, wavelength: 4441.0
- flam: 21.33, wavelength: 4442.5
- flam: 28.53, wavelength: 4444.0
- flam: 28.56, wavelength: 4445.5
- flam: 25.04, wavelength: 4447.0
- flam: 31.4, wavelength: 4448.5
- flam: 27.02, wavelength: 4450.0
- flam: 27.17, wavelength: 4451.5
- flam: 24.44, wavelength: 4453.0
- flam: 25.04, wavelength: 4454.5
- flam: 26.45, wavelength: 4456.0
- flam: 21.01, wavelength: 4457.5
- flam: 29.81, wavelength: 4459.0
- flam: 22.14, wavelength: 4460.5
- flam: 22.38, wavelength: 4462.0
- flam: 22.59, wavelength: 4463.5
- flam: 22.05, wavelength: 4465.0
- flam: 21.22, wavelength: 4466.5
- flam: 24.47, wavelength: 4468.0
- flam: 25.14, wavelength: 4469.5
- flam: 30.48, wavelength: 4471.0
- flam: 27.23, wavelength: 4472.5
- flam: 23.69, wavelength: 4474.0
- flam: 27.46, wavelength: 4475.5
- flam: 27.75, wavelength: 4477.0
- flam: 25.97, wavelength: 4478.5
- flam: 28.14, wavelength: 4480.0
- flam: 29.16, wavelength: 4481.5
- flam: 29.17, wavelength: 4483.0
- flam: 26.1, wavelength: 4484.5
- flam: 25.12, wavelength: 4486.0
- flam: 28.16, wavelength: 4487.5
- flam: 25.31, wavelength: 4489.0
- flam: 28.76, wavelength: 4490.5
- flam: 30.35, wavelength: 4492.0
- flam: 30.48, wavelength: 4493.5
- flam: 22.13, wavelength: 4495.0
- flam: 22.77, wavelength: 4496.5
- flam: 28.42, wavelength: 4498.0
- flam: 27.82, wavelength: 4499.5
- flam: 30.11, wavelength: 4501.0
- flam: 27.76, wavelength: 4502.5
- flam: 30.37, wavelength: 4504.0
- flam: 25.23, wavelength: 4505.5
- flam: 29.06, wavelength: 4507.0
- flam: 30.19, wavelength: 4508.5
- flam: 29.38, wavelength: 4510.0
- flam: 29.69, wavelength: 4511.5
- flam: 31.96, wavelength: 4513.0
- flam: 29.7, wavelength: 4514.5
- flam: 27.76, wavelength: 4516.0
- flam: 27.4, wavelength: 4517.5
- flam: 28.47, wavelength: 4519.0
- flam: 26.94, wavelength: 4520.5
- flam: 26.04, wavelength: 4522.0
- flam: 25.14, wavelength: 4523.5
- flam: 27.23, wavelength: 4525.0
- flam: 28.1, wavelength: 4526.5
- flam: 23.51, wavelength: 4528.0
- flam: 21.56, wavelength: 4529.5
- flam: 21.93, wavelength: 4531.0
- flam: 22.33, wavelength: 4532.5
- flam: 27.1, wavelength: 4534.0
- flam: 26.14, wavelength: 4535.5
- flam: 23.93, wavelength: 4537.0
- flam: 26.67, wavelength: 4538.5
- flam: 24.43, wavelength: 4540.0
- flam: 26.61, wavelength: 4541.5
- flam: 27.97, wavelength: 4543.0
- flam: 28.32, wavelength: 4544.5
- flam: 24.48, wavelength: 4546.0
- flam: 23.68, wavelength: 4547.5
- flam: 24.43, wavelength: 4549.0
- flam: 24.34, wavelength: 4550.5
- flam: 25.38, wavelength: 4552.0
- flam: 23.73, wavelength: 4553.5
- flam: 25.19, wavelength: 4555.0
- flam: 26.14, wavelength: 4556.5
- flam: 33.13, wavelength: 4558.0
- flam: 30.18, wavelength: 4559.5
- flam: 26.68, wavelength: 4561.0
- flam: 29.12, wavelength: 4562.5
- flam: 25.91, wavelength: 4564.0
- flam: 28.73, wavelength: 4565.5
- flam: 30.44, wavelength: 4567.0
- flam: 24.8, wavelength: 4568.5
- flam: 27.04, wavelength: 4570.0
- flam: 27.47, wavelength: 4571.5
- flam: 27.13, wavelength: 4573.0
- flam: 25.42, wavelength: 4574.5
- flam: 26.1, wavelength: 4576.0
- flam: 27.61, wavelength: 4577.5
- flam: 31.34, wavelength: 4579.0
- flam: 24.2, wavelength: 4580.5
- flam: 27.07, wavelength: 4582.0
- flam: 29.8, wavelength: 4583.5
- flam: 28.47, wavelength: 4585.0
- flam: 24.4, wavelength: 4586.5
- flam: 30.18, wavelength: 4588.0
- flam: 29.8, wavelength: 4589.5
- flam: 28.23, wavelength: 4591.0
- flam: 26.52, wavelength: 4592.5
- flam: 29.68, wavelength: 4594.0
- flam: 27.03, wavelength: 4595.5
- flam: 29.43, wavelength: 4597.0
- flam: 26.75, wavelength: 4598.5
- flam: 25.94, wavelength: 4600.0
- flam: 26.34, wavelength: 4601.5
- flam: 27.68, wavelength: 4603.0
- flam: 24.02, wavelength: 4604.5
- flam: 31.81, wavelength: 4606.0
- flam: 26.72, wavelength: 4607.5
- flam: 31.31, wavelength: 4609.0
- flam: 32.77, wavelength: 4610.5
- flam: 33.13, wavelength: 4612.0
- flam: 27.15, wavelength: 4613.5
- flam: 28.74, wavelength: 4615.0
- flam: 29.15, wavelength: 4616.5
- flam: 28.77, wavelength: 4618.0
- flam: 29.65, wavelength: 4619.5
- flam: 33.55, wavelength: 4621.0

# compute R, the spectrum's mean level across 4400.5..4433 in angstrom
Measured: 24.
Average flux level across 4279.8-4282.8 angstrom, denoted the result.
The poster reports 22.4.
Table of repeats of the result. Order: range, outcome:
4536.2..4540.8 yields 25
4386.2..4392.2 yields 21.3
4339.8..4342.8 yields 19.7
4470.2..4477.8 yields 27.3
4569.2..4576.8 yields 26.6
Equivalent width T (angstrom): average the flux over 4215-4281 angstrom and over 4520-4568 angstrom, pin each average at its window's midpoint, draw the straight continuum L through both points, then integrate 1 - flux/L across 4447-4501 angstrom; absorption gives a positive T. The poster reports -3.1 angstrom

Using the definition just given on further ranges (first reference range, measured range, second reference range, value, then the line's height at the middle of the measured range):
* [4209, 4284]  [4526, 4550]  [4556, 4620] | 1.9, 27.1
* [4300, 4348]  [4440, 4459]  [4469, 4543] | -0.9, 25.1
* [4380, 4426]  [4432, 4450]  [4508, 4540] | -1.7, 24.3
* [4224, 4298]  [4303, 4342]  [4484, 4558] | 1.9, 21.9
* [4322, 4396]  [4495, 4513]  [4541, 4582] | -1.7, 25.7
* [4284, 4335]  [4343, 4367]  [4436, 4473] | -2.1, 21.9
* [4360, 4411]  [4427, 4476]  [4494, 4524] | 0.4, 25.6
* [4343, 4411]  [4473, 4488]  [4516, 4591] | -1.1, 25.2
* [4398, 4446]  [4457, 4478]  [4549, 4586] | 0.5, 25.5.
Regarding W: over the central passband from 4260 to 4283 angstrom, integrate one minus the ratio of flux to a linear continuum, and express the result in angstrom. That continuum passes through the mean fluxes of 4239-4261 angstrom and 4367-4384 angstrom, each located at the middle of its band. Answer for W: 1.0 angstrom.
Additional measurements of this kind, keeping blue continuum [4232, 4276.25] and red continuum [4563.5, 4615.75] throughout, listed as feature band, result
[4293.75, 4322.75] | 4.23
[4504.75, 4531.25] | -0.92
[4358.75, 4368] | -0.79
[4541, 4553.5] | 0.70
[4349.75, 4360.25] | -0.48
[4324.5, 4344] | -0.46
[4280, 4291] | -0.30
